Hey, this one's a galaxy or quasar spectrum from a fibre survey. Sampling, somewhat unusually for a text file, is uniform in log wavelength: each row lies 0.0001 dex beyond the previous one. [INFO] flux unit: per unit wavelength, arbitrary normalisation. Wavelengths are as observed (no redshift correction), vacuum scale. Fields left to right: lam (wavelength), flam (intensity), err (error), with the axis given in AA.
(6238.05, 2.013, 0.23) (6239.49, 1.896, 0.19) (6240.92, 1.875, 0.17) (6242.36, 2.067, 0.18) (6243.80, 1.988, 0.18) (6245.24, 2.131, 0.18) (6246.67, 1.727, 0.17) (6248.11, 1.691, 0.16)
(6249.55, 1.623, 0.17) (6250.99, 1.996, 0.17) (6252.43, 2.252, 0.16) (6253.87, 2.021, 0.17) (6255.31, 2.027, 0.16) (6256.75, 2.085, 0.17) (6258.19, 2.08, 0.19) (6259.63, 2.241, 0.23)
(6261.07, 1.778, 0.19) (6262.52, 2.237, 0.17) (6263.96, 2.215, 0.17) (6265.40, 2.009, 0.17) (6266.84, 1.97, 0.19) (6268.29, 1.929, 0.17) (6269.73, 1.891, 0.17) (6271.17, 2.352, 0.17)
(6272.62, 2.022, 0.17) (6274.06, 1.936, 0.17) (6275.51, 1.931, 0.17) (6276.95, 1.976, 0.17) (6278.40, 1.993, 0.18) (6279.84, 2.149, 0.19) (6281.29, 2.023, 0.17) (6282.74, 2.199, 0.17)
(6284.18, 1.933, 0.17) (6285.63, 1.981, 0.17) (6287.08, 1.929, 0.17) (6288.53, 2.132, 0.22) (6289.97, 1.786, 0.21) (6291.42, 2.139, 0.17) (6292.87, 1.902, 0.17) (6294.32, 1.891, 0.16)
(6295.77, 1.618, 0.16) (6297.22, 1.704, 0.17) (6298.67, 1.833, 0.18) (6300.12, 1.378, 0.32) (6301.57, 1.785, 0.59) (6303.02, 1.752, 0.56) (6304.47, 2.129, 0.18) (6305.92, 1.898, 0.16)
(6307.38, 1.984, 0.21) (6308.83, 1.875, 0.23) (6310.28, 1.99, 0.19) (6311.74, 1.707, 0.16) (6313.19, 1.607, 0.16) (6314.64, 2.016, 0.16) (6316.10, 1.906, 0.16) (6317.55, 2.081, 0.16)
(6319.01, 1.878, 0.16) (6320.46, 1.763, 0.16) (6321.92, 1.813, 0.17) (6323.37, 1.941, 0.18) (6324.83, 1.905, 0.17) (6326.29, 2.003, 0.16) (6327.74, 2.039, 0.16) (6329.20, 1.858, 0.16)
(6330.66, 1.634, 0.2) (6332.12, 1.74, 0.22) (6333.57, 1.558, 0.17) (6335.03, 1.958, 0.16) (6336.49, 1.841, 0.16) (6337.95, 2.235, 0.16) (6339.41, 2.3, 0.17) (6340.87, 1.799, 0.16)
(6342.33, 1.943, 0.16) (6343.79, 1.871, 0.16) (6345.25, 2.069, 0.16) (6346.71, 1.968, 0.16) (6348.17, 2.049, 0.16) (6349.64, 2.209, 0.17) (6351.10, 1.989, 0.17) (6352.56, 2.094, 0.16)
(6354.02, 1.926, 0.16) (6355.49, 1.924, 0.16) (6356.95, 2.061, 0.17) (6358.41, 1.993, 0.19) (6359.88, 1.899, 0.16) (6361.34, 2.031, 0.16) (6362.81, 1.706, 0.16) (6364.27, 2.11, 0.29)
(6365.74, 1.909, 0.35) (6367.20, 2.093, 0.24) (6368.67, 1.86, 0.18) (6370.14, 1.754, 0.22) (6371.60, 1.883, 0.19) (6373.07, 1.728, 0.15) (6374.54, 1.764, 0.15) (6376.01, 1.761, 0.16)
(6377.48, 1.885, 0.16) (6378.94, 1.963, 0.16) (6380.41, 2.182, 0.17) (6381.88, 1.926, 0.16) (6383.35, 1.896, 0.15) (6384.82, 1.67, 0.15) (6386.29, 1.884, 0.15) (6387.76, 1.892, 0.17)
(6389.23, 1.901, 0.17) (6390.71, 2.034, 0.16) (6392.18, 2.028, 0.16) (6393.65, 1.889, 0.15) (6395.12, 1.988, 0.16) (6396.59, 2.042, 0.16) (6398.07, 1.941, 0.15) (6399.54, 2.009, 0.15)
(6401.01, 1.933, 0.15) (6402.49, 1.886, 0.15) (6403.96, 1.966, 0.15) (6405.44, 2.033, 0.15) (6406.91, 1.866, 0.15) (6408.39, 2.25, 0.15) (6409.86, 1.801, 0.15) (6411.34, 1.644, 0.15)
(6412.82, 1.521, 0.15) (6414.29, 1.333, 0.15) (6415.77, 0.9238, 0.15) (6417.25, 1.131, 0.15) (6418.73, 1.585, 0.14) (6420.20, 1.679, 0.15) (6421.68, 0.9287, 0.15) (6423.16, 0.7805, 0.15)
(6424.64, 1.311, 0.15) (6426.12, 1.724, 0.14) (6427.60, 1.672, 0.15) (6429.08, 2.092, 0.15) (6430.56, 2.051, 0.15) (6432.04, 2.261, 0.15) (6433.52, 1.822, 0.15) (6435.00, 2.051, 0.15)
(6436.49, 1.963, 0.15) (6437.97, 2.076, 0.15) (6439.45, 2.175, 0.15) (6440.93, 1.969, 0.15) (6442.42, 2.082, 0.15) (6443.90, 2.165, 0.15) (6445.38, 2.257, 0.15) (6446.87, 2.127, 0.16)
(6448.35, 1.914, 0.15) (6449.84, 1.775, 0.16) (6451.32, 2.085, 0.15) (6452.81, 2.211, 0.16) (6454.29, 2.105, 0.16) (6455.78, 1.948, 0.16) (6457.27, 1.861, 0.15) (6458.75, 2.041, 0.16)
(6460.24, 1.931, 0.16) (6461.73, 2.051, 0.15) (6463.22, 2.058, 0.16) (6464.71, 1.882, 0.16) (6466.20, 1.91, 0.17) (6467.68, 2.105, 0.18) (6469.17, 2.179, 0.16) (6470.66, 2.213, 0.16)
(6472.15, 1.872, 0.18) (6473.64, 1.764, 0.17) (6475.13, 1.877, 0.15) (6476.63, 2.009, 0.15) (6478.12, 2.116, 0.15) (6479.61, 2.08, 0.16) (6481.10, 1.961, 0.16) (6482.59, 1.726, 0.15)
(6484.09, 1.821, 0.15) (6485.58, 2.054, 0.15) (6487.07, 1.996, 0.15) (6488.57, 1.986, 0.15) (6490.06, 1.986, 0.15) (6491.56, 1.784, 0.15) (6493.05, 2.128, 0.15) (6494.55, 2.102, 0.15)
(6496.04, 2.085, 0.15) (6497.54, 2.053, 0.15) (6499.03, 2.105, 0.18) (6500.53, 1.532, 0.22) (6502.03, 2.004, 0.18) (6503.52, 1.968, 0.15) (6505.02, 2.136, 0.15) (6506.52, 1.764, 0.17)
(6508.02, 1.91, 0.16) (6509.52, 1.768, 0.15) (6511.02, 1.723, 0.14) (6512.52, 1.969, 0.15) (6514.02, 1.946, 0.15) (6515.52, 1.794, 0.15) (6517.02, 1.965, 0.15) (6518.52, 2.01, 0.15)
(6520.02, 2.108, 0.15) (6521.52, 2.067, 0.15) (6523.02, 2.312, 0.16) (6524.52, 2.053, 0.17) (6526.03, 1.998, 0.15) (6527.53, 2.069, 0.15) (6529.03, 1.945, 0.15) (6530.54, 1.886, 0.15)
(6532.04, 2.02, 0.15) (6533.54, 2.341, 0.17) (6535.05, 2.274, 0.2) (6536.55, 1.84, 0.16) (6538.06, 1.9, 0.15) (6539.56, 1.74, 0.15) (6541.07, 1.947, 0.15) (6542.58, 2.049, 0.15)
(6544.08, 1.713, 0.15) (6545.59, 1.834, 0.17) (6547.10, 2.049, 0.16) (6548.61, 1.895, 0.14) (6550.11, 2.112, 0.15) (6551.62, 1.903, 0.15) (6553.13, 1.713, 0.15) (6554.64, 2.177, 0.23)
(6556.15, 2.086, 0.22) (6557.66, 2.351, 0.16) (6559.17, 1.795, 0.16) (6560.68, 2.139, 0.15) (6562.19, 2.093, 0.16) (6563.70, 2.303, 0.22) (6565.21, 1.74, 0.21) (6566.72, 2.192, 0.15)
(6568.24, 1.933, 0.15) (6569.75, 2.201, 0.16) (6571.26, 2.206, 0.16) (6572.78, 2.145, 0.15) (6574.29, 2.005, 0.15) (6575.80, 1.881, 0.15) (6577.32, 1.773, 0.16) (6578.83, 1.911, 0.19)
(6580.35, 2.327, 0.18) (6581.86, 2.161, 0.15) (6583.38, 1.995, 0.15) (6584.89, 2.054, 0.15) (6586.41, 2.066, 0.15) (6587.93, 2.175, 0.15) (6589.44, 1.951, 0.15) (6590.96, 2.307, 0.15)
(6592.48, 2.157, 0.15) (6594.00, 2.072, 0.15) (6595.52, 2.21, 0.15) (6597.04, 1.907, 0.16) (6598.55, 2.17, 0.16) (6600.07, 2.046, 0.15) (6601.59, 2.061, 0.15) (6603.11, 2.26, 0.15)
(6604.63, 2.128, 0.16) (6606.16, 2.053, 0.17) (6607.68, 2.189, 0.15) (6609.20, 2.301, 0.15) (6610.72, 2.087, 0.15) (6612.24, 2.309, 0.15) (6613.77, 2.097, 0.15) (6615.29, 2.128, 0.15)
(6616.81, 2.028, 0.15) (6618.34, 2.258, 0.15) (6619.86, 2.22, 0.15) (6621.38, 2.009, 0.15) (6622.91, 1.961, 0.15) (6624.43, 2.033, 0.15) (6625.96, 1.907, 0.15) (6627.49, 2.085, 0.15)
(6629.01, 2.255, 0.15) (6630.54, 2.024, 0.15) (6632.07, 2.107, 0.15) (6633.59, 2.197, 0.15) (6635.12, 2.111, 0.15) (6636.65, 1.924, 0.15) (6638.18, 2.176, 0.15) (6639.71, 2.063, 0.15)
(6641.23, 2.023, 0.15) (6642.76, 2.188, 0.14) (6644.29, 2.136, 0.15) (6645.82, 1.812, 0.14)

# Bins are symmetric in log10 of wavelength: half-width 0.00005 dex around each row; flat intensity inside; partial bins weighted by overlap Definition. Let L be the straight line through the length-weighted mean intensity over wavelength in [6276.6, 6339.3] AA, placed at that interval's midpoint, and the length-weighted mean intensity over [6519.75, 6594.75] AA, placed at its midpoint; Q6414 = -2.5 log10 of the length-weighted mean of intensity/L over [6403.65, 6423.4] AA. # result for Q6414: 0.260 mag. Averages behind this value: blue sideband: 1.9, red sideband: 2.04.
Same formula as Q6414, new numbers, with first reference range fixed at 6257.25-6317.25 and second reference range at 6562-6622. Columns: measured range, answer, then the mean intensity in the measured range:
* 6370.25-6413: 0.05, 1.91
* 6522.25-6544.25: 0.03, 2.01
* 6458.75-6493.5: 0.04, 1.98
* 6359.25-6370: 0.03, 1.93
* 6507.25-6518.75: 0.10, 1.88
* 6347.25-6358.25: -0.03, 2.03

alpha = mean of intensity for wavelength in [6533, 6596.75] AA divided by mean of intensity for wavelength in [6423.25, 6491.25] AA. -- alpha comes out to 1.0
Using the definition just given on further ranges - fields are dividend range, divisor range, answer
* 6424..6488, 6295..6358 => 1.05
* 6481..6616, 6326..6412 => 1.05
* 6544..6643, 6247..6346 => 1.07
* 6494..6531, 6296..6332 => 1.07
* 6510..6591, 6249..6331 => 1.04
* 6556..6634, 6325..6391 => 1.09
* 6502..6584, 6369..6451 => 1.09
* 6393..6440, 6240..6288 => 0.88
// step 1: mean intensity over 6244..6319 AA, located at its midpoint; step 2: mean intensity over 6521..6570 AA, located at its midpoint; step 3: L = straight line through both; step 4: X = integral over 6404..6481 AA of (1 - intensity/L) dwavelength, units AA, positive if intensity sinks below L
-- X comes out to 4.7 AA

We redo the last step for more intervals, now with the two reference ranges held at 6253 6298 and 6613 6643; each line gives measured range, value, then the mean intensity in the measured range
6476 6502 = 1.0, 1.97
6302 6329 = 1.5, 1.9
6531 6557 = 1.1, 1.98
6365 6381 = 1.1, 1.89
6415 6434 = 4.7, 1.53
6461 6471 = 0.0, 2.05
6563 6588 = 0.2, 2.06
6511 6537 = 0.4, 2.03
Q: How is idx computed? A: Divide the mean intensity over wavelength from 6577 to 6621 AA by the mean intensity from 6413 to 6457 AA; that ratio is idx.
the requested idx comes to 1.18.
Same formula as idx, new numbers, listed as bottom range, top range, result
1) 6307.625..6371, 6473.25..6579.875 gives 1.03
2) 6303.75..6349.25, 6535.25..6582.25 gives 1.05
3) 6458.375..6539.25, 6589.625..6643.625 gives 1.07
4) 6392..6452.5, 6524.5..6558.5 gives 1.09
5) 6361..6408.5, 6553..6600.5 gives 1.08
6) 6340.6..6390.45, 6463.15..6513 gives 1.01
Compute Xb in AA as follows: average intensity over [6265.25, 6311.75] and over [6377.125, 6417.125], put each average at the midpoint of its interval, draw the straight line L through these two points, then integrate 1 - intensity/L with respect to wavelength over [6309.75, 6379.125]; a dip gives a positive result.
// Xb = -0.95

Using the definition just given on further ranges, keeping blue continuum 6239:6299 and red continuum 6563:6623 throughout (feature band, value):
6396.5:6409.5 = 0.3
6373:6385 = 0.8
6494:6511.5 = 1.2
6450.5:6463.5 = 0.1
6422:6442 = 2.1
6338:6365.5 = 0.1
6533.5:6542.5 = 0.4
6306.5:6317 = 0.7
